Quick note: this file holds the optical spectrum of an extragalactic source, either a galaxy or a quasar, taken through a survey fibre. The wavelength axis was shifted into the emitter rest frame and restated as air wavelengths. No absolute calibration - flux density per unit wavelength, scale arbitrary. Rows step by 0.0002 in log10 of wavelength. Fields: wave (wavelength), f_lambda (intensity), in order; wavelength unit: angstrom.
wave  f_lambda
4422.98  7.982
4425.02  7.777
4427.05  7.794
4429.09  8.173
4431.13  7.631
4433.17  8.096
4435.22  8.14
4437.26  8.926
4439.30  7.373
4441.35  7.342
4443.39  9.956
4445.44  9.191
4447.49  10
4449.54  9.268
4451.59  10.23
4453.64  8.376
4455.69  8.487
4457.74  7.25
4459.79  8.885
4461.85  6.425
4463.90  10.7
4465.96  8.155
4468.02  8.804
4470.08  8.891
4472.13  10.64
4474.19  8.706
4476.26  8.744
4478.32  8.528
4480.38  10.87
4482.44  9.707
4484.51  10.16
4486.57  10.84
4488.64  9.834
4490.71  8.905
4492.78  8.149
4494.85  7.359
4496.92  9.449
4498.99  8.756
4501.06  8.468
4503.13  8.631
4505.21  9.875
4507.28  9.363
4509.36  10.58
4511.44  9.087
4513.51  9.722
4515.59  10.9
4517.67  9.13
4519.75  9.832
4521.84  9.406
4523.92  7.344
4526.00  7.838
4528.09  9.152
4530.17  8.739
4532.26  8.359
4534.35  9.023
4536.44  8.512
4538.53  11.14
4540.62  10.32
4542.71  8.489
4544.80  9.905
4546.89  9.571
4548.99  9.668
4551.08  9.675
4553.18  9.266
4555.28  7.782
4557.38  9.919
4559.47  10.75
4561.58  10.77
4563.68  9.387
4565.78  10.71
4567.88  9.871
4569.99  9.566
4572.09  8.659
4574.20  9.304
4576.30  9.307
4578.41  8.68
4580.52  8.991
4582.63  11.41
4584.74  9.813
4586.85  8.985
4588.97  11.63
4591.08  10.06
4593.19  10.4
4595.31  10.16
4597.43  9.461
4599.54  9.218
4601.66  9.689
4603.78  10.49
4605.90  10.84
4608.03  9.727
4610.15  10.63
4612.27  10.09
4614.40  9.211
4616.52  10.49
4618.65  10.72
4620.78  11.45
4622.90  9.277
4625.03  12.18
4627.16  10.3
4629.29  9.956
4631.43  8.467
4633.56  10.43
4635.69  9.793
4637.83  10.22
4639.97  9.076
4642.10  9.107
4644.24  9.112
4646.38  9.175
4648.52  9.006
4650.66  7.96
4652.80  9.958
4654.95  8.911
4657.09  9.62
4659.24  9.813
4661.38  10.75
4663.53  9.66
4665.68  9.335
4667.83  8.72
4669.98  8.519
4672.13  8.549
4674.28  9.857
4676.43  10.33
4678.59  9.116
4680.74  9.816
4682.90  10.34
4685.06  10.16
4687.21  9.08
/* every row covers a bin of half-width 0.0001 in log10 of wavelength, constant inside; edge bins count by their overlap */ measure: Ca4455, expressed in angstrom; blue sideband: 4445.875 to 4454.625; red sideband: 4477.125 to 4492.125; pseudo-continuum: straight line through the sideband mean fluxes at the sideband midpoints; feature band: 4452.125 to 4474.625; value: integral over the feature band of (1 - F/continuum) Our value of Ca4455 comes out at 2.07 angstrom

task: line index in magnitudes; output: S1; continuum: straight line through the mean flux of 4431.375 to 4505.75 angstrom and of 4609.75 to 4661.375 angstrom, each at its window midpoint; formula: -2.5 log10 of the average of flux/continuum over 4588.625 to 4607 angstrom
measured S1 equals -0.061 mag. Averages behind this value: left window 8.93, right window 9.8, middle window 10.2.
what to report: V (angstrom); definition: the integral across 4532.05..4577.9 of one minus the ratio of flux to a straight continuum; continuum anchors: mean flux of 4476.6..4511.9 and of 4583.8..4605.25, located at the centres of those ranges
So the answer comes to 0.9 angstrom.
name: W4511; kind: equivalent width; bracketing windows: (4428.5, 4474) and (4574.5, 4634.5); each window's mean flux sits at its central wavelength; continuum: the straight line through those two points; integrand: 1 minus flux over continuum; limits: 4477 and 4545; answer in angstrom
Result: -0.4 angstrom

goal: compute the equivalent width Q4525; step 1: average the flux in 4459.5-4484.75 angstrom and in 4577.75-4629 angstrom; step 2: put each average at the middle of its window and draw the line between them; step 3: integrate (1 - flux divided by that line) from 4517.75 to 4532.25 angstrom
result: 1.27 angstrom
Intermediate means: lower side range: 9.15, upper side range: 10.2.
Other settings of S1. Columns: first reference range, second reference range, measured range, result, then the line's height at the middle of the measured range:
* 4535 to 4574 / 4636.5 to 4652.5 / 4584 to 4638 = -0.09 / 9.33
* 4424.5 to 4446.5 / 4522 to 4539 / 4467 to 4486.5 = -0.13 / 8.44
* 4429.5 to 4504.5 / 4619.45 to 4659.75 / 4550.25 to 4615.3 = -0.05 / 9.42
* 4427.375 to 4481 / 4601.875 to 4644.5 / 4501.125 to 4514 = -0.03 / 9.16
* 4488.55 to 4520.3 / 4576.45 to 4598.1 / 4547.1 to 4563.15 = 0.00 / 9.66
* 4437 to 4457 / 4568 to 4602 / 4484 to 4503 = 0.01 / 9.17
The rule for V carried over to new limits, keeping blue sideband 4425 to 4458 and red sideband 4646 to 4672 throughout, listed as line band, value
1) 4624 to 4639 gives -1.66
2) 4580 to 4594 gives -1.88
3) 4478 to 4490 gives -1.91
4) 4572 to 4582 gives -0.16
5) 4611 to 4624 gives -1.57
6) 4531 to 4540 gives -0.46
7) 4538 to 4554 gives -1.51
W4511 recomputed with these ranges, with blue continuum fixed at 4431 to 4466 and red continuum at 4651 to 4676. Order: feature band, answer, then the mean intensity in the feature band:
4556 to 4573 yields -1.7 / 9.92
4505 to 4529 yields -1.3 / 9.33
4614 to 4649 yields -2.3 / 9.91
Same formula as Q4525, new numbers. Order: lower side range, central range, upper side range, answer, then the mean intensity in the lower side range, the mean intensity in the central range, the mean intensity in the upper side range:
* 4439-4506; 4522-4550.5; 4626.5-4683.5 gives 0.2 angstrom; 9.01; 9.1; 9.46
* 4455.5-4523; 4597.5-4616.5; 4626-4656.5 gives -1.3 angstrom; 9.2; 9.99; 9.4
